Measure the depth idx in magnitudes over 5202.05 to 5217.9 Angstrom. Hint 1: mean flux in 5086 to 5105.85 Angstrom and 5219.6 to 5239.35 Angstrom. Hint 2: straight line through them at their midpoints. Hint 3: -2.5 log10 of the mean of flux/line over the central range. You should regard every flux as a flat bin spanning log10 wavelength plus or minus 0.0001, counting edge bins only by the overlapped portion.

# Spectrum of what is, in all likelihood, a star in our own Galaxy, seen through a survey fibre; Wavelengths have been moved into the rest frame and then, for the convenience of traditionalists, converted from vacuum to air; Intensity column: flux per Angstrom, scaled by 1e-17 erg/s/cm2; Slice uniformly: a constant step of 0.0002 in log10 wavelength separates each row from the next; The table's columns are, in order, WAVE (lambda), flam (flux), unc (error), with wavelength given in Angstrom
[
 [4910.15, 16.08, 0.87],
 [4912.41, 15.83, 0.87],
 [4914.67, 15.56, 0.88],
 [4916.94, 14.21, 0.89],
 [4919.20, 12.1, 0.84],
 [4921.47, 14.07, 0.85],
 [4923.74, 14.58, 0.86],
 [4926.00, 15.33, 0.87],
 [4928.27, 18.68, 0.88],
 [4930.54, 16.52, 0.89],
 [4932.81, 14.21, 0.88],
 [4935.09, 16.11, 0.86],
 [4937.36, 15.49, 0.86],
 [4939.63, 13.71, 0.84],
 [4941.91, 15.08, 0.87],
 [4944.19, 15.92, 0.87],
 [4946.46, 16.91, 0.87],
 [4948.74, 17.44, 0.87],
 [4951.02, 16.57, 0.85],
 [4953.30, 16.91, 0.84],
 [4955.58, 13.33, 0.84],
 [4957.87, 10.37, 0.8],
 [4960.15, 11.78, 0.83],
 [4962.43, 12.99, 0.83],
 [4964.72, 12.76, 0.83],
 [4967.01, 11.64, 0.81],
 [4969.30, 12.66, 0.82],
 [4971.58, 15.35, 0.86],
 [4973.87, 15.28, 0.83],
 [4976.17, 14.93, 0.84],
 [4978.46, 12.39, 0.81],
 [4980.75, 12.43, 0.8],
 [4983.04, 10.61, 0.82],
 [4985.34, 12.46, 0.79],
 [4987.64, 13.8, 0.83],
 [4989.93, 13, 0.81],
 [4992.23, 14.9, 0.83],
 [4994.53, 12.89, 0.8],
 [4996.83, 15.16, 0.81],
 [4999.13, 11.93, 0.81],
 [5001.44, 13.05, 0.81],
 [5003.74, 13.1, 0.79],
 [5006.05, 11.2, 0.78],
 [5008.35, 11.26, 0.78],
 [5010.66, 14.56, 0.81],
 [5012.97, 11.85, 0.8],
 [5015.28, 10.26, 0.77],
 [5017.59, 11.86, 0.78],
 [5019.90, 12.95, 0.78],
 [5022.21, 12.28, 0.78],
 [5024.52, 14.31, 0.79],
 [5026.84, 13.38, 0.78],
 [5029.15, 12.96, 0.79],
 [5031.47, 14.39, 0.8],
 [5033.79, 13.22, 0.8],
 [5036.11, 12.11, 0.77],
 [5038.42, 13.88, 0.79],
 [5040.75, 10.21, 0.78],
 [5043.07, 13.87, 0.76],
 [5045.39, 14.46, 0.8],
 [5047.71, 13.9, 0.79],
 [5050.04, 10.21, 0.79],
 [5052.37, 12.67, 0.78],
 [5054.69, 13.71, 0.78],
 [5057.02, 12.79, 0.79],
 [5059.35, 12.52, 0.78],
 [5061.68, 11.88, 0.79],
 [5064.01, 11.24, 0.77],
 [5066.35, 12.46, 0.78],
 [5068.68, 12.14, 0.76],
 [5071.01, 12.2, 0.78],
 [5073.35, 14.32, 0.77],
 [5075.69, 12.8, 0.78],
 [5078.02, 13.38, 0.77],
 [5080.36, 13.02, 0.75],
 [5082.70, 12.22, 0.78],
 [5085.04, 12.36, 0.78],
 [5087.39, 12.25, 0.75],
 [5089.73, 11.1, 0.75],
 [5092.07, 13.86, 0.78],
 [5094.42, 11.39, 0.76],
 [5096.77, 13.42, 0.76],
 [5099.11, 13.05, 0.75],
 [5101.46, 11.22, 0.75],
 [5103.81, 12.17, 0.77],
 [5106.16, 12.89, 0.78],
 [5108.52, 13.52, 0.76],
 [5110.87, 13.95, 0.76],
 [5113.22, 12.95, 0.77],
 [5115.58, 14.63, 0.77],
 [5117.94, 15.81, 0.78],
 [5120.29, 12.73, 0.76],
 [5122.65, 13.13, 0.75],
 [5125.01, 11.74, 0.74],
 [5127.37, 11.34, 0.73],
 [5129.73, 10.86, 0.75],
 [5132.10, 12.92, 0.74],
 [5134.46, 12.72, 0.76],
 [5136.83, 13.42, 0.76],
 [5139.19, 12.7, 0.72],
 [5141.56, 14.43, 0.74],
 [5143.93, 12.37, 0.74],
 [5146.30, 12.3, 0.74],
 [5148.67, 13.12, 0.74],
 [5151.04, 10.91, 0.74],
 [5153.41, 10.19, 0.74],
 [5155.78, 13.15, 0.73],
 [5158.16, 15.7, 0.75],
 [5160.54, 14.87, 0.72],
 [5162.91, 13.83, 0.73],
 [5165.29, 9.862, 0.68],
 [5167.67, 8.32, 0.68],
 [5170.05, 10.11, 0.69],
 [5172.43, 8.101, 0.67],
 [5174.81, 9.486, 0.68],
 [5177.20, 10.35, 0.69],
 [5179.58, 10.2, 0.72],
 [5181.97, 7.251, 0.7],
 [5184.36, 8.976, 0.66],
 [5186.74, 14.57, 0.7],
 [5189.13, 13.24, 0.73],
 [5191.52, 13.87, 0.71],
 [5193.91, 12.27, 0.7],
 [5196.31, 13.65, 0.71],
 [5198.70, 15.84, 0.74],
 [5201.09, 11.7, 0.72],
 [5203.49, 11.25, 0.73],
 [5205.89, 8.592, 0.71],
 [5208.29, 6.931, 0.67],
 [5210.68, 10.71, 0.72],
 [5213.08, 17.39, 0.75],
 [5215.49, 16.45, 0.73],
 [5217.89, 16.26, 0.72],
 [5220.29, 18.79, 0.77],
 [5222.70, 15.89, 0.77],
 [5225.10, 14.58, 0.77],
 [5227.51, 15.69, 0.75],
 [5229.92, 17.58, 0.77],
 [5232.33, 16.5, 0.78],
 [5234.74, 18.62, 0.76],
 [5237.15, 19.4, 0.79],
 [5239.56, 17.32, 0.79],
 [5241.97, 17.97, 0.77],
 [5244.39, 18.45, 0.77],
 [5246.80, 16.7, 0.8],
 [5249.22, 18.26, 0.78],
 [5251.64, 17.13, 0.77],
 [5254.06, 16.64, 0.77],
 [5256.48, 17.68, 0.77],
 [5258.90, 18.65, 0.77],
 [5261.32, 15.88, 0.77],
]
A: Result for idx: 0.32 mag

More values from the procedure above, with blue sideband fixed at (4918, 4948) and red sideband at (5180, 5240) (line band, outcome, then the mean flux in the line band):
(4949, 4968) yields 0.13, 13.5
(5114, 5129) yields 0.10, 13.2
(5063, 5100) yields 0.16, 12.6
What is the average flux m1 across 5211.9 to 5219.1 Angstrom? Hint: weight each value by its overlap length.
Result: 16.7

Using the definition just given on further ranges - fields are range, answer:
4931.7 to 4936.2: 15.1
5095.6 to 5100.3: 13.2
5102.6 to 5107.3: 12.5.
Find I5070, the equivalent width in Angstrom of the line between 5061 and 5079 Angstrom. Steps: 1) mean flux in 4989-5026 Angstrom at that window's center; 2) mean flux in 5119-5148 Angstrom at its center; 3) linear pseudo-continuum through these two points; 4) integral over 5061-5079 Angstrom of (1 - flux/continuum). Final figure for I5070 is 0.2 Angstrom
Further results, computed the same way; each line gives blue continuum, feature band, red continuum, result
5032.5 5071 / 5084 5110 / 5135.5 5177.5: -0.5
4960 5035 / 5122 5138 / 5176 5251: 1.8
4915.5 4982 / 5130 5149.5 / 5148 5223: -0.4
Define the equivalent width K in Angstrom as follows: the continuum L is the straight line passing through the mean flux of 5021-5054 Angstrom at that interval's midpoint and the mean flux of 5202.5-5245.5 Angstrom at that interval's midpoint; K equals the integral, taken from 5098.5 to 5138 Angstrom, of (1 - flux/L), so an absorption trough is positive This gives 3.3 Angstrom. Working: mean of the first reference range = 13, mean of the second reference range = 15.5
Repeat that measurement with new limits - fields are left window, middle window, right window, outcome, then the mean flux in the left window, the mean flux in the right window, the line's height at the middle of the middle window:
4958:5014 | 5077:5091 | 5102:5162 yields 0.6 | 13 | 13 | 13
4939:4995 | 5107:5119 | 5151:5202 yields -1.7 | 13.9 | 11.7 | 12.3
